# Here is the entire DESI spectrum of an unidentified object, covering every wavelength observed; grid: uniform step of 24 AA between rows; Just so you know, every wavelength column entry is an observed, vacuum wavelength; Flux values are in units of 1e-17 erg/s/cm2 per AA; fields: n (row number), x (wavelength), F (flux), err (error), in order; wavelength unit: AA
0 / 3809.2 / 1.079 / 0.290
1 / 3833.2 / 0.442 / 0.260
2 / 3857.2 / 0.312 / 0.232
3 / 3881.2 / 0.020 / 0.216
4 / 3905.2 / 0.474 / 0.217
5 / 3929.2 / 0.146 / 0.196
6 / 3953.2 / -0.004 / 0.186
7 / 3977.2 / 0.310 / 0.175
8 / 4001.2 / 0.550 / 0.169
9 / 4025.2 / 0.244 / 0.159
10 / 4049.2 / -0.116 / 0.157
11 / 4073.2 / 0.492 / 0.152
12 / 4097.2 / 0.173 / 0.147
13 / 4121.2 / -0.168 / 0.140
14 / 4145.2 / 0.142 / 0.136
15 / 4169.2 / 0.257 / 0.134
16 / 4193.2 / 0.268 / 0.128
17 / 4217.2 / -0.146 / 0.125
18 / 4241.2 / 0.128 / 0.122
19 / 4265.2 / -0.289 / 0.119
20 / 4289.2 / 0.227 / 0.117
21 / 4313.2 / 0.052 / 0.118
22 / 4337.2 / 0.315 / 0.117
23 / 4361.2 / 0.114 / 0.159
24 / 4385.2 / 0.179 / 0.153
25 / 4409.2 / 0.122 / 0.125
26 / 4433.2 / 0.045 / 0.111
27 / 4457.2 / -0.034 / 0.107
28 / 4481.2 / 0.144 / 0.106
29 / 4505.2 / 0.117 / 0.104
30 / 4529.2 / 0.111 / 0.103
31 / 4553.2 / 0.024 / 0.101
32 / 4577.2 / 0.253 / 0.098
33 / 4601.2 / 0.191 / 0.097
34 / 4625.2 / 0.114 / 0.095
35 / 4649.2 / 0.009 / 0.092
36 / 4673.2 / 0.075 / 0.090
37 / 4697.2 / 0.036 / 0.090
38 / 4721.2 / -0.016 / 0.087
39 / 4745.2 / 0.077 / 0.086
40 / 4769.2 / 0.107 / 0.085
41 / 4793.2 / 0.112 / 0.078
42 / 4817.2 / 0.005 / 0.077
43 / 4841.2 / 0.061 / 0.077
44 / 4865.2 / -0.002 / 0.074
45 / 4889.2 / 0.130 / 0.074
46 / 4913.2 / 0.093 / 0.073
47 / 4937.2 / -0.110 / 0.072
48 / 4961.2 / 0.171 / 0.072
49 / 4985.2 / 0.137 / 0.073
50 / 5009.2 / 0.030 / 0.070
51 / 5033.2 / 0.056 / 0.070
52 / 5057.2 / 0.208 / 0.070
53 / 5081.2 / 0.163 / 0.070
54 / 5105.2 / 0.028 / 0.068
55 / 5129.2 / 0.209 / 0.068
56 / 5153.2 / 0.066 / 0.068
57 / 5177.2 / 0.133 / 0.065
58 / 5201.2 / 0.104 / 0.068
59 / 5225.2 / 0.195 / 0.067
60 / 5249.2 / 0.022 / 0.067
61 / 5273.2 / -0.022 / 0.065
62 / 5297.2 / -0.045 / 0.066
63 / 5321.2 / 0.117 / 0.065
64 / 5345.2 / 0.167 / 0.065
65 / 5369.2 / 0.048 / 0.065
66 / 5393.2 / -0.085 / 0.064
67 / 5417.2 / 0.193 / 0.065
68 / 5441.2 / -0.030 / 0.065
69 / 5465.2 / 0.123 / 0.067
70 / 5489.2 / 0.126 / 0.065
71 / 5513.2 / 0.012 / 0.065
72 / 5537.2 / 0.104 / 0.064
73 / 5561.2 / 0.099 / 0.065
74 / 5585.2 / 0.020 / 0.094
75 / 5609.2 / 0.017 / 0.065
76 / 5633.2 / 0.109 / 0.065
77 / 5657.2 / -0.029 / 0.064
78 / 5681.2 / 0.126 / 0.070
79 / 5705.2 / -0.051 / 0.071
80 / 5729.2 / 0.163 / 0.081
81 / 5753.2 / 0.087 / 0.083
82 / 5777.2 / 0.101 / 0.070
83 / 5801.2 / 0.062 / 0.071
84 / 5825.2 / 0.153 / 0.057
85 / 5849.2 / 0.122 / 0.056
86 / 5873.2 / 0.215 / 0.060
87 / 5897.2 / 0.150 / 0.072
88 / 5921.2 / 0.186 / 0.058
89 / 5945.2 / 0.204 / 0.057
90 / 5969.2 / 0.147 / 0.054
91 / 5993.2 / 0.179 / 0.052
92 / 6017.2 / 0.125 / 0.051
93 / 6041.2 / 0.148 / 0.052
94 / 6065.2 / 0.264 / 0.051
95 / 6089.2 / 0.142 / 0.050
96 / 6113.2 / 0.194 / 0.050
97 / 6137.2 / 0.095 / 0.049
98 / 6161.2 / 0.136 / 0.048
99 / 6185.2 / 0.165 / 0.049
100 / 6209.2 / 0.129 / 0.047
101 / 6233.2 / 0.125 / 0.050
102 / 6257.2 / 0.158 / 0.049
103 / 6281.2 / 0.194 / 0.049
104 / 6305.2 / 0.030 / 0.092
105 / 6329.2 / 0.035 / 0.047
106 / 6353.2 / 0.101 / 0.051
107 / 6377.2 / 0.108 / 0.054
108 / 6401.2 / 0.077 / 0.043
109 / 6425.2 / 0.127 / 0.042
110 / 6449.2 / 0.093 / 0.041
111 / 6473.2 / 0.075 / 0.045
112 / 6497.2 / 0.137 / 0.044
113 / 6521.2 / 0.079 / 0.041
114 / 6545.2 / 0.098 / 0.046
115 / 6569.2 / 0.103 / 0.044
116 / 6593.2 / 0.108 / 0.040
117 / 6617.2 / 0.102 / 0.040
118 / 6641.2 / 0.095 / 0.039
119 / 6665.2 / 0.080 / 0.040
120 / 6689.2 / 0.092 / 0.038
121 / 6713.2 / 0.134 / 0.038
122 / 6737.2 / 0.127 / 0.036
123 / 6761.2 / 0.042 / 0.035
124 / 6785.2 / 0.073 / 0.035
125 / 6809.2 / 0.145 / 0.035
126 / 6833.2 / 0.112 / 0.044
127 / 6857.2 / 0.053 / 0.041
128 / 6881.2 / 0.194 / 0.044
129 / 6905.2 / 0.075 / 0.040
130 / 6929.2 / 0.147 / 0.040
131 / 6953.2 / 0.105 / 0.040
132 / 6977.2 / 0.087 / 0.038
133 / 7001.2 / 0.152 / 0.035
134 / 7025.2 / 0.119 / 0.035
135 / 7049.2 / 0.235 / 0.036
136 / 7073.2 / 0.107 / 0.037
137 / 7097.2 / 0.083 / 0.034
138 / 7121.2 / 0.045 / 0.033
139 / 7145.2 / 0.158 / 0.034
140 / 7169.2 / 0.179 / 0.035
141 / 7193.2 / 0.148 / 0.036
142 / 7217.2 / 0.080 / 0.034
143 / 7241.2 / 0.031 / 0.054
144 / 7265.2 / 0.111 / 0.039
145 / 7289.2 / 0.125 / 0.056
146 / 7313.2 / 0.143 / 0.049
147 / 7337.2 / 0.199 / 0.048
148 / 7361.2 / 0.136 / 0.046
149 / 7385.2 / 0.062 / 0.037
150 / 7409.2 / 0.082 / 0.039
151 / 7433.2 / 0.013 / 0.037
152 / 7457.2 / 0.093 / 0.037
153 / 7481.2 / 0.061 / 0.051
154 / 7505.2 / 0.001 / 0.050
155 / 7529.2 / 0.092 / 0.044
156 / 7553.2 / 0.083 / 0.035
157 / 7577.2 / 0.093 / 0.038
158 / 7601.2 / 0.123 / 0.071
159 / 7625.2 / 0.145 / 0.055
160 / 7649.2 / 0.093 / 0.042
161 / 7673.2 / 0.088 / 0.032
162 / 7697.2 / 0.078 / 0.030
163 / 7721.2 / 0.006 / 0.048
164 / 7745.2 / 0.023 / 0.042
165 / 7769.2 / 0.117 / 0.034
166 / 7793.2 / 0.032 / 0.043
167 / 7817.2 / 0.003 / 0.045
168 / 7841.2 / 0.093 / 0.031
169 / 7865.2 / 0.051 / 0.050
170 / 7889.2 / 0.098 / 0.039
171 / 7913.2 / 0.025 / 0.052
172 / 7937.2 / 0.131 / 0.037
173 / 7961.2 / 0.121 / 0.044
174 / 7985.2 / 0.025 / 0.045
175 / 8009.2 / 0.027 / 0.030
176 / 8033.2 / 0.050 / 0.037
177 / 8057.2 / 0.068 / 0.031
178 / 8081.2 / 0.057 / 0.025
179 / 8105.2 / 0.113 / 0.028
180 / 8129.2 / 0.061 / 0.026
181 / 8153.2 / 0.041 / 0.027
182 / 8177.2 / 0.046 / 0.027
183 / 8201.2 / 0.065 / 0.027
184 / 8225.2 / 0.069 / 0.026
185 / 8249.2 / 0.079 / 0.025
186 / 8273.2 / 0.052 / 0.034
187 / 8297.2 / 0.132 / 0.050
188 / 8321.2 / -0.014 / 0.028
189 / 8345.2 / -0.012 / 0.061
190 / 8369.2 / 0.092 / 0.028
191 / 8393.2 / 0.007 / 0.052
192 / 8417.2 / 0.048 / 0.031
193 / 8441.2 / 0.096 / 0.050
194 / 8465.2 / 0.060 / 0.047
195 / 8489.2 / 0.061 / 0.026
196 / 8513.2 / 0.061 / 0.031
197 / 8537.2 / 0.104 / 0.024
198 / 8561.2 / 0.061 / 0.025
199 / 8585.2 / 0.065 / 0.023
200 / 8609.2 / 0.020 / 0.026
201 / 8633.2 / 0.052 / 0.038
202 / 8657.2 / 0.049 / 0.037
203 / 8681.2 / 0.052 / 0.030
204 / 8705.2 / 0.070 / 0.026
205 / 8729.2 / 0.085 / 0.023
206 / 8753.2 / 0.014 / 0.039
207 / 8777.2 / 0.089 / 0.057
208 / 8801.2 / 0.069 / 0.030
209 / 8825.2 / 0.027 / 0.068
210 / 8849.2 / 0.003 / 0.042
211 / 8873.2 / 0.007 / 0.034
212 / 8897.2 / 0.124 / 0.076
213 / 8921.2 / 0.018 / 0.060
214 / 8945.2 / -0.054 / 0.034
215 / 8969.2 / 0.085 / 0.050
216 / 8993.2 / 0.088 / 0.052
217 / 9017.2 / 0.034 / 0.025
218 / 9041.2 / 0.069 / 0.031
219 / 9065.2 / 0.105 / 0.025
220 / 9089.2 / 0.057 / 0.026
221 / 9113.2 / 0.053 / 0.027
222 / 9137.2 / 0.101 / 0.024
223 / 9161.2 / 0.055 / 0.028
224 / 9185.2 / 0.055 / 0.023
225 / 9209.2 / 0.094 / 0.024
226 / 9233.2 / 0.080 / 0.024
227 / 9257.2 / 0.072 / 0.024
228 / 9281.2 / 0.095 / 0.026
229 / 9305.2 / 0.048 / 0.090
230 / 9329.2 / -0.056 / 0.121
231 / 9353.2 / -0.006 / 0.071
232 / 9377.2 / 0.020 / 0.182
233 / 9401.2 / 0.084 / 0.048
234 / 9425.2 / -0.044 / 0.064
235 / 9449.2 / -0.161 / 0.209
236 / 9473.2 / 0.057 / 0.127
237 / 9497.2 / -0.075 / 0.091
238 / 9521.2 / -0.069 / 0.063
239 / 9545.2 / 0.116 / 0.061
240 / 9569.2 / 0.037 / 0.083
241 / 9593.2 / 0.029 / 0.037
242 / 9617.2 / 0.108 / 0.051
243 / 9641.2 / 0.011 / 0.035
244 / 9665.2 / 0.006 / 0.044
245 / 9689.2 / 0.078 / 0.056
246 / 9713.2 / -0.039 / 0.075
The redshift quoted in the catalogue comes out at 0.464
